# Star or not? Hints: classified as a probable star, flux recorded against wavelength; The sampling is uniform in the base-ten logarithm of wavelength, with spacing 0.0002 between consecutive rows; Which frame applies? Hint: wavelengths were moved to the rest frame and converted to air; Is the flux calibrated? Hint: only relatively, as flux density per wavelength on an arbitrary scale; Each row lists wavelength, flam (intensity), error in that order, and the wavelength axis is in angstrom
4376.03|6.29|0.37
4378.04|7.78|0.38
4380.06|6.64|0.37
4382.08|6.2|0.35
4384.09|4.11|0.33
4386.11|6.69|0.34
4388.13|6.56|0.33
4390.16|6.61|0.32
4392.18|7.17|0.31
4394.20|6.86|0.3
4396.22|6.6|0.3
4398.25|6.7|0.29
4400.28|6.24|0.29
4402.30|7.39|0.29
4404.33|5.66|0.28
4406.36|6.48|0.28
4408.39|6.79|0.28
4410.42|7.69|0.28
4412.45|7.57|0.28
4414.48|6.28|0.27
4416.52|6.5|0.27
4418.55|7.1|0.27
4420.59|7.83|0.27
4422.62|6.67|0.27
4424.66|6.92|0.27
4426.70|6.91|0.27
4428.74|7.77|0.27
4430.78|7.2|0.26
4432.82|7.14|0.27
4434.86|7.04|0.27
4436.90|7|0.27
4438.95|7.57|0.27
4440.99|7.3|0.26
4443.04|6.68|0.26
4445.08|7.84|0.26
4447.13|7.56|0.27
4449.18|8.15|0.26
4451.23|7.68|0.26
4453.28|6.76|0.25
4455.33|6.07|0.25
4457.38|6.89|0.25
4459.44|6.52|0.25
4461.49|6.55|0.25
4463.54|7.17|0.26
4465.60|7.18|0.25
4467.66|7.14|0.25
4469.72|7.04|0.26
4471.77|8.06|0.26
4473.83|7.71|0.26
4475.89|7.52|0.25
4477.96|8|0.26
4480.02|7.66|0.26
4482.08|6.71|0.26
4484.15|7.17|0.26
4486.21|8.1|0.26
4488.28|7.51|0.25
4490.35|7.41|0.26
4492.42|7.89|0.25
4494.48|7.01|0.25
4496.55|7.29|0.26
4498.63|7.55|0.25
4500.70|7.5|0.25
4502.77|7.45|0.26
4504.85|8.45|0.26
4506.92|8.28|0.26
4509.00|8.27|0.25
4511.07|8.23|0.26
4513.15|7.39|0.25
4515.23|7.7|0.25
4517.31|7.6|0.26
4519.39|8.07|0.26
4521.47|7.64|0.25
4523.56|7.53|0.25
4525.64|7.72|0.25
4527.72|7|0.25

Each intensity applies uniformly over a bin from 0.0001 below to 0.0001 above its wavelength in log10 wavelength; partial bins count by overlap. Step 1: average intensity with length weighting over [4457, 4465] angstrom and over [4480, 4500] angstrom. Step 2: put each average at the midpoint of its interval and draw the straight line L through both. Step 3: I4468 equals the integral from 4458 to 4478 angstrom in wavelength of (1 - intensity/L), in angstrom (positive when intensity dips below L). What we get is -0.9 angstrom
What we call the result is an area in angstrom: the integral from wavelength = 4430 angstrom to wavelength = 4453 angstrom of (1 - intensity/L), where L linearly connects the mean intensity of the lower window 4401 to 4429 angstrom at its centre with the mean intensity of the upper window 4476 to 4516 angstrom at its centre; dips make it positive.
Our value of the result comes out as -0.59 angstrom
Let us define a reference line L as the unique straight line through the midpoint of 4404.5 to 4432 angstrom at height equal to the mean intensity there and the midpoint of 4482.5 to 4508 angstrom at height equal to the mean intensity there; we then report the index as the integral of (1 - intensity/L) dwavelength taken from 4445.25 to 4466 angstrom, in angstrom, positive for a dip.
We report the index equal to 0.62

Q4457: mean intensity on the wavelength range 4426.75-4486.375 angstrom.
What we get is 7.26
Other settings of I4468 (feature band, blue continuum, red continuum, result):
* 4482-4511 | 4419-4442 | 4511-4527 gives -0.4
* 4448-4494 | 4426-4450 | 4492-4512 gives 1.6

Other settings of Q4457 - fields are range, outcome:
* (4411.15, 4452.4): 7.24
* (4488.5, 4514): 7.72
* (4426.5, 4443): 7.22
